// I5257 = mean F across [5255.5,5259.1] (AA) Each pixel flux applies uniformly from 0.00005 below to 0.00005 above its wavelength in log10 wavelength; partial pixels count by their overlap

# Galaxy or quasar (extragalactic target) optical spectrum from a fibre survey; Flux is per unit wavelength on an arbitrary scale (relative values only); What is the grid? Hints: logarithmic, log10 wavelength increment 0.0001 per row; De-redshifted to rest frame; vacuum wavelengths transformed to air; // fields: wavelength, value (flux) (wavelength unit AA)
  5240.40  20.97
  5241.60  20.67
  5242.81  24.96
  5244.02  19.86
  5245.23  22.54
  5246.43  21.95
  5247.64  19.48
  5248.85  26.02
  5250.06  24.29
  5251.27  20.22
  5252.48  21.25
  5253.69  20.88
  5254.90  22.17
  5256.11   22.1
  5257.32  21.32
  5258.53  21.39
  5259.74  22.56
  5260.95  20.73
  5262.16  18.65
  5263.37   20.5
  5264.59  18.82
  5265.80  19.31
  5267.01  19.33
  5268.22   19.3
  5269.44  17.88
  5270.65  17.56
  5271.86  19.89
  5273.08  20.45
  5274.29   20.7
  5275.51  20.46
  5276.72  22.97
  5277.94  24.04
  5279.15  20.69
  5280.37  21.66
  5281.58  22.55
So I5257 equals 21.6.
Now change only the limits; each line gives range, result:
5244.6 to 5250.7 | 22.8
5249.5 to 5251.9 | 22.2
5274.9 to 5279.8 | 22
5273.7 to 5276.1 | 20.5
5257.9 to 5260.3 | 22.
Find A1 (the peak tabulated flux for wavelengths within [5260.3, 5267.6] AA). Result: 20.73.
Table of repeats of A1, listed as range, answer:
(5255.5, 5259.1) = 22.1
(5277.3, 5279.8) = 24.04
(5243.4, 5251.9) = 26.02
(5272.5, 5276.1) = 20.7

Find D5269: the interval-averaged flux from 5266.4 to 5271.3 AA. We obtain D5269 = 18.6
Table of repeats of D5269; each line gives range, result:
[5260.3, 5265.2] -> 19.7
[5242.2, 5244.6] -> 22.4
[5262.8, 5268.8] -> 19.4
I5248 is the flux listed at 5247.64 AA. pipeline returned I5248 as 19.48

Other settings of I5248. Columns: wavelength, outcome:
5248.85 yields 26.02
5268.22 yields 19.3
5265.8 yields 19.31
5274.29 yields 20.7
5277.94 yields 24.04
